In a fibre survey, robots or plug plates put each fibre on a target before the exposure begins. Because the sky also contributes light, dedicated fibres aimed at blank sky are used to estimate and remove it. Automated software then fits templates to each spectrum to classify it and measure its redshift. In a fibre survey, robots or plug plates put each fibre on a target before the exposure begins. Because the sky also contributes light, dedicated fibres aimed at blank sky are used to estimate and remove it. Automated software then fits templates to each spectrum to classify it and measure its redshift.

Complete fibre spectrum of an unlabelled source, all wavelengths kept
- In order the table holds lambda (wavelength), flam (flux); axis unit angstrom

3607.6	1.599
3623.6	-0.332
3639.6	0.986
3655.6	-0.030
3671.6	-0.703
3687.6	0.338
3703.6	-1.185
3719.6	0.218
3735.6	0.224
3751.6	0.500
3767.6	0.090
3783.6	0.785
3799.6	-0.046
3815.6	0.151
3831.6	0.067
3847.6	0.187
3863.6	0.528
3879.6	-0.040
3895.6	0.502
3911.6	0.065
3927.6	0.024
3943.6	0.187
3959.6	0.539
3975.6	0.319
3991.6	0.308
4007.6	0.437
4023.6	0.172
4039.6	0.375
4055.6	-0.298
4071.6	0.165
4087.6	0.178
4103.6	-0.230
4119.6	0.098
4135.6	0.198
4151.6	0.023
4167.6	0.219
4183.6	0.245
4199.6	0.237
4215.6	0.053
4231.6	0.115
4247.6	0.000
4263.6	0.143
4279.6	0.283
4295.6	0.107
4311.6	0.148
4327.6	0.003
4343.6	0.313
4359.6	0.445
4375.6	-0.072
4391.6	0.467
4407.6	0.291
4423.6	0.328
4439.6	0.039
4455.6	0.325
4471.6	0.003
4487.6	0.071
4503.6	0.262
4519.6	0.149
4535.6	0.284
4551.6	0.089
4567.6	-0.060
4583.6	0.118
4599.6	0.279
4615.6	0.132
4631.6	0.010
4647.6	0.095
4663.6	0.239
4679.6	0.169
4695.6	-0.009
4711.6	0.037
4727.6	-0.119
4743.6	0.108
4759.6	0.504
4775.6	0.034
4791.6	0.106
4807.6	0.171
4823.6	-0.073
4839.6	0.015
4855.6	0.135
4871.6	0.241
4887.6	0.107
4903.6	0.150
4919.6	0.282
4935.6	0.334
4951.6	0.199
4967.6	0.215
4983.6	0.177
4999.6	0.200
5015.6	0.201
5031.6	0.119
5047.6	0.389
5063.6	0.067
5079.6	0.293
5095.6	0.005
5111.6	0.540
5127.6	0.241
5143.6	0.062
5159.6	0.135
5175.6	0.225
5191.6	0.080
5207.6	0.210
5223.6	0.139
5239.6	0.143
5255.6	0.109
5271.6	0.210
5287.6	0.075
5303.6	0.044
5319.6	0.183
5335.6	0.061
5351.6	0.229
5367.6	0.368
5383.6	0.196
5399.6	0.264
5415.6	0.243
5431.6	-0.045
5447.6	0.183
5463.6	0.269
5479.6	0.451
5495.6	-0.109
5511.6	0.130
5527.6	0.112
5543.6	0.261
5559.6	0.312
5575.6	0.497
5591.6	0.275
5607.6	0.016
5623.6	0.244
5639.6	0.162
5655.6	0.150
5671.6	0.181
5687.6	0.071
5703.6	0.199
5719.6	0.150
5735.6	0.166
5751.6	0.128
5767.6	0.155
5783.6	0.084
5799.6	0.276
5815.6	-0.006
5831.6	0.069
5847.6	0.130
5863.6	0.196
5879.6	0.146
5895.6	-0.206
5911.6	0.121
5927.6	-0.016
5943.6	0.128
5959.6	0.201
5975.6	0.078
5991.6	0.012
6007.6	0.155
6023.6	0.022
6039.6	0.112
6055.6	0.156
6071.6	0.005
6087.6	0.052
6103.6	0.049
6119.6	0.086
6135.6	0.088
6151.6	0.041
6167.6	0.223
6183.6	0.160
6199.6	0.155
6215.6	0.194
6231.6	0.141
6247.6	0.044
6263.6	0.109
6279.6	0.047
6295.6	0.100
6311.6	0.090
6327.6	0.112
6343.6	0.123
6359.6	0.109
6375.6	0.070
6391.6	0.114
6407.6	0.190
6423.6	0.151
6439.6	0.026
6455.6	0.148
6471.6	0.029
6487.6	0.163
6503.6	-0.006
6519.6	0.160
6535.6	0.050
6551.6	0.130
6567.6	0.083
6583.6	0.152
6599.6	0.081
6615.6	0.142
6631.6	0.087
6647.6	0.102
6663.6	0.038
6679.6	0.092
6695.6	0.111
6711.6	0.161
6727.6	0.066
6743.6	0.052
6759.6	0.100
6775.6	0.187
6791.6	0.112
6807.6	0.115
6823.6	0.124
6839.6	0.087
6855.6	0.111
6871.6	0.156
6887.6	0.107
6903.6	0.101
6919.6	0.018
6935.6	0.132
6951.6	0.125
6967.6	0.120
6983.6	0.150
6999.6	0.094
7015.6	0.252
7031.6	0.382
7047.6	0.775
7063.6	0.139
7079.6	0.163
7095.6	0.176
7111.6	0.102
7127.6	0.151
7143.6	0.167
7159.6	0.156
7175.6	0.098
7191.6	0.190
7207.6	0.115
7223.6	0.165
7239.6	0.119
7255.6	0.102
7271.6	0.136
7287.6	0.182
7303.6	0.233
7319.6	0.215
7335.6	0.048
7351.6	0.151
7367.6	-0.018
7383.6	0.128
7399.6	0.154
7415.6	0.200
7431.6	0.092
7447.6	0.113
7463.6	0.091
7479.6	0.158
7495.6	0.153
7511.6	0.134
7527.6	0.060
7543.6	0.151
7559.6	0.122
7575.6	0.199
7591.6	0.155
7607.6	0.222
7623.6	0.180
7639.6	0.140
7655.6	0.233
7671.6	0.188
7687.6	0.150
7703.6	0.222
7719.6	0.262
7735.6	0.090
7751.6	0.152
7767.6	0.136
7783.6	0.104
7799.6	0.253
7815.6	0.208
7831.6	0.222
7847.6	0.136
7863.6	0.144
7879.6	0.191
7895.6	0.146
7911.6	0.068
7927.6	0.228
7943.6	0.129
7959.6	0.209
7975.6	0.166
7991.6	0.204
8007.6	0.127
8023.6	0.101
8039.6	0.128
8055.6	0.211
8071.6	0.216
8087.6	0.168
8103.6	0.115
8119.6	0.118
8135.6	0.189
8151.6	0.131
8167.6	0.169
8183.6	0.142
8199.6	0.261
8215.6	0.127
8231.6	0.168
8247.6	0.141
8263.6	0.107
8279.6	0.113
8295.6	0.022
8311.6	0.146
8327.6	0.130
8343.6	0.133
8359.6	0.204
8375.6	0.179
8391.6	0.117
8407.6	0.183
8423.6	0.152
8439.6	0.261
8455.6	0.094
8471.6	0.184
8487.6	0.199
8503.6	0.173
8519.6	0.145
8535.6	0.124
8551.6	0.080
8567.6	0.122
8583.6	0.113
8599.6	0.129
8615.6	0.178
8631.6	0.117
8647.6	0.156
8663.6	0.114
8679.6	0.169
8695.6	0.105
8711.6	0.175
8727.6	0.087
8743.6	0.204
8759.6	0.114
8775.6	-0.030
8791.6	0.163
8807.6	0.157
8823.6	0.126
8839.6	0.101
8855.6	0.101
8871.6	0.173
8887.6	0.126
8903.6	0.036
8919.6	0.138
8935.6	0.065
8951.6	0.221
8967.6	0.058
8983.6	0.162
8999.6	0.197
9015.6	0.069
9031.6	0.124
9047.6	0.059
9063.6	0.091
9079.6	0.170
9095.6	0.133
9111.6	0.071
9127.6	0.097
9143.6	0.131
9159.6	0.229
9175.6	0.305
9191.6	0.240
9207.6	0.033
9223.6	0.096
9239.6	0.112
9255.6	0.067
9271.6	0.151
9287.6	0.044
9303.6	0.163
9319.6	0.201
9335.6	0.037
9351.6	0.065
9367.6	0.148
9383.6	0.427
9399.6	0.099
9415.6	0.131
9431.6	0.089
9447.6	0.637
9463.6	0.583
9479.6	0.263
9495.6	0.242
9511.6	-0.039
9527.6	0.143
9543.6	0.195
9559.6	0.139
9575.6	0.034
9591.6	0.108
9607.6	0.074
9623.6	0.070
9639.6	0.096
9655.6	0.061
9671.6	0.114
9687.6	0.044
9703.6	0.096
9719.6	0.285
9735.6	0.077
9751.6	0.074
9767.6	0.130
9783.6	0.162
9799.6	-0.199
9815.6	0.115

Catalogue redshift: 0.89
